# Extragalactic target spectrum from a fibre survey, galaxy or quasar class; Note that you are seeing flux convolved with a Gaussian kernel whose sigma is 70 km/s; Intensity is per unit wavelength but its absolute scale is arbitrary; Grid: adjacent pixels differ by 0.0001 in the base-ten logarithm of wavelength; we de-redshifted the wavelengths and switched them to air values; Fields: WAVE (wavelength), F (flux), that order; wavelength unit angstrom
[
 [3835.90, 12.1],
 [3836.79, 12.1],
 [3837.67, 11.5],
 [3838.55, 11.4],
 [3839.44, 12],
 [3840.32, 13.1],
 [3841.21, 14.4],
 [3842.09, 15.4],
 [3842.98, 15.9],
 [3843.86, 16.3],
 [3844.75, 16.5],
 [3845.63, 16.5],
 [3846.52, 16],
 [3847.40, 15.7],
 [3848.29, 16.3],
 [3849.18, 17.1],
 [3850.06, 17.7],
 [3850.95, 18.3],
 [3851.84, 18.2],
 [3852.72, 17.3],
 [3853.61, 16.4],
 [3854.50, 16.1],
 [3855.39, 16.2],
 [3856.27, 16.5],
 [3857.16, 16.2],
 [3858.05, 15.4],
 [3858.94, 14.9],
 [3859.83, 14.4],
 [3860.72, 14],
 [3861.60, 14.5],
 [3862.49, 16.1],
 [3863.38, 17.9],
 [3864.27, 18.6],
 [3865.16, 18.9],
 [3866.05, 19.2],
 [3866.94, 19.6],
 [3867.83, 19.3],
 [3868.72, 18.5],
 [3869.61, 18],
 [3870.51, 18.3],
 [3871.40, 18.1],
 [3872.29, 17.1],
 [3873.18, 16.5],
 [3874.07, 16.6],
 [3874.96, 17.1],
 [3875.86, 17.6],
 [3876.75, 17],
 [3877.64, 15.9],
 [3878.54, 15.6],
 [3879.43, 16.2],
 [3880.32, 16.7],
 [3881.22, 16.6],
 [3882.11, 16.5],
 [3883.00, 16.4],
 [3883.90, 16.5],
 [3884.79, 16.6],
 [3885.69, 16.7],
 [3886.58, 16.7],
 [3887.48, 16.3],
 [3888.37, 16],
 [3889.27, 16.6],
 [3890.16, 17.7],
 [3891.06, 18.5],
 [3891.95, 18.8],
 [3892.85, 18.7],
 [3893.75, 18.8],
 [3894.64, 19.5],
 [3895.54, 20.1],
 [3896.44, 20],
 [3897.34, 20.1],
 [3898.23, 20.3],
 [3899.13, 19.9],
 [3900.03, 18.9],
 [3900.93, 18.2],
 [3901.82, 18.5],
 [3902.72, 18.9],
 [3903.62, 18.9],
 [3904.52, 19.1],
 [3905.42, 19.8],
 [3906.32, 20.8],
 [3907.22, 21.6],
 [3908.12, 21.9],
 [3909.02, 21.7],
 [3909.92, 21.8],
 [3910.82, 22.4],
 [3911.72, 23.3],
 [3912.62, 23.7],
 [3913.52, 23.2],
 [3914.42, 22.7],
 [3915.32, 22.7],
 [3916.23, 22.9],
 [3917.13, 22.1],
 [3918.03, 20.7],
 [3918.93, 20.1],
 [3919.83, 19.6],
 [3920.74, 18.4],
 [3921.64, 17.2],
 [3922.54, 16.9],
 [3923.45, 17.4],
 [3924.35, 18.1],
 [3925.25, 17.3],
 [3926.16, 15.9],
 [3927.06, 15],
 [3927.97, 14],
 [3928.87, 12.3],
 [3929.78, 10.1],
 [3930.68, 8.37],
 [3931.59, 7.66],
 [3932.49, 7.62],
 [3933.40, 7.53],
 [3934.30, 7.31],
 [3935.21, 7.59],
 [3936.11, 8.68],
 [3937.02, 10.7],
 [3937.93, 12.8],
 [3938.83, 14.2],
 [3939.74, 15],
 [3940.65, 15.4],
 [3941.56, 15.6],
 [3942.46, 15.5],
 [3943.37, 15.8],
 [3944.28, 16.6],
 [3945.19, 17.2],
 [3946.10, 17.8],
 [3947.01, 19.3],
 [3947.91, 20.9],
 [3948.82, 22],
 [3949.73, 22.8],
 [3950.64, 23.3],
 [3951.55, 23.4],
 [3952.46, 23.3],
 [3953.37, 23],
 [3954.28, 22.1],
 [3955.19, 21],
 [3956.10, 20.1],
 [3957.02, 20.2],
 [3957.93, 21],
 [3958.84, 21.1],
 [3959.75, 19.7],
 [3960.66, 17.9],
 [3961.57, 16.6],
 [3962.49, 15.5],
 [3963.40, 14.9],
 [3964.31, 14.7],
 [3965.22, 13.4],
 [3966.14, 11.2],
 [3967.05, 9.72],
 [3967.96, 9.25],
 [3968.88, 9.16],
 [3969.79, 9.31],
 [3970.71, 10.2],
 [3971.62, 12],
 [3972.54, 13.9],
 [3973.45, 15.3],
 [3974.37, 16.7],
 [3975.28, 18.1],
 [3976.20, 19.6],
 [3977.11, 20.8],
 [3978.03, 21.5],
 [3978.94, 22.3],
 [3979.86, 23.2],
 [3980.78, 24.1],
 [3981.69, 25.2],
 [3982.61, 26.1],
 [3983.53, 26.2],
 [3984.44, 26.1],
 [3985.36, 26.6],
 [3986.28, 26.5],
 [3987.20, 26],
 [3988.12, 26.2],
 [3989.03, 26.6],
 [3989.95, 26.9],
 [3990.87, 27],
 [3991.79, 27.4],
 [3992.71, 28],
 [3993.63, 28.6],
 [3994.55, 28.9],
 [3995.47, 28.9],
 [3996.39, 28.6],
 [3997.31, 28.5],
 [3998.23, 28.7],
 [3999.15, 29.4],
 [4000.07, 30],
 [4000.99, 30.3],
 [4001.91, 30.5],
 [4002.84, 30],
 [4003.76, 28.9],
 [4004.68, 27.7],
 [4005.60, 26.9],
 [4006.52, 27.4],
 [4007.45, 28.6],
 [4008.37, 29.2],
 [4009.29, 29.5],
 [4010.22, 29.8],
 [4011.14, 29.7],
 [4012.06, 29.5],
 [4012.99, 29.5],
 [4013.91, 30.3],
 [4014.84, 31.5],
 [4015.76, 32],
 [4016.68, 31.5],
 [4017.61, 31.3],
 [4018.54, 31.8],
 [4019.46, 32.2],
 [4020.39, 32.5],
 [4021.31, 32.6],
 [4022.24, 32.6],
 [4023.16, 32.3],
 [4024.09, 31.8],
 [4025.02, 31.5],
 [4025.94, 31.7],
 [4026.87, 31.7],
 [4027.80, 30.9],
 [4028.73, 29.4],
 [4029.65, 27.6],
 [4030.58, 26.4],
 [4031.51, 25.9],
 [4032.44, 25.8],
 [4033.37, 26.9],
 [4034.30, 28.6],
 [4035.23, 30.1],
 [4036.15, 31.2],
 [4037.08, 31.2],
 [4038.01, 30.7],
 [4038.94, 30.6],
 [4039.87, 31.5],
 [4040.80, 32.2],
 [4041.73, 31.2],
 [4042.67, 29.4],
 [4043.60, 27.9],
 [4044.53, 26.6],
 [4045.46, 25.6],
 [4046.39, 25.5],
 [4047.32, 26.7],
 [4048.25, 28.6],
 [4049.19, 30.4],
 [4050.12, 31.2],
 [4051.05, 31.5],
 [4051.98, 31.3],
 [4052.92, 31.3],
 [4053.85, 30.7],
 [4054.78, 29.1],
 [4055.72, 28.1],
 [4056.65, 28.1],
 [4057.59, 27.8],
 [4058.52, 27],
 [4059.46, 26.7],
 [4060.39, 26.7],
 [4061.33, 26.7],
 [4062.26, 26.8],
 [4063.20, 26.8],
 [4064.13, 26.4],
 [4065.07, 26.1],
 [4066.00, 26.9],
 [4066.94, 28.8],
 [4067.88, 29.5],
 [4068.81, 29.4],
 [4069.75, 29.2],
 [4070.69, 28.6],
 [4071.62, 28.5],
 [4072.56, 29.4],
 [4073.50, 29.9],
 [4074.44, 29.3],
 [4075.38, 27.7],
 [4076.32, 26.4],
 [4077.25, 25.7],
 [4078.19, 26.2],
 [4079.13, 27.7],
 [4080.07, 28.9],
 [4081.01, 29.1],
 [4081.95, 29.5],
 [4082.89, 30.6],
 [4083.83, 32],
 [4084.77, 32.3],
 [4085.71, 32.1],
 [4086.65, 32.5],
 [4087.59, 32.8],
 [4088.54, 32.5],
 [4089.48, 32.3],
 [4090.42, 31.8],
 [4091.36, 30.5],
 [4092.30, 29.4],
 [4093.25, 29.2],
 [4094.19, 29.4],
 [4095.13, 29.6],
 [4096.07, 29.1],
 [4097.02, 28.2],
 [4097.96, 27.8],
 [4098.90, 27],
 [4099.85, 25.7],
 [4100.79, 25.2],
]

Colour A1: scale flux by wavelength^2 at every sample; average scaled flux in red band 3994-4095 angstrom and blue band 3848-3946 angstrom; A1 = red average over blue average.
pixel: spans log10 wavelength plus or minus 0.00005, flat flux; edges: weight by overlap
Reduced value 1.85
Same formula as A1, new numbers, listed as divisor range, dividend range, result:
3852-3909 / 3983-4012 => 1.69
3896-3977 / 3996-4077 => 1.79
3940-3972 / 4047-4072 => 1.75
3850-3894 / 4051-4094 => 1.89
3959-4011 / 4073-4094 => 1.37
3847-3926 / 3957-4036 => 1.45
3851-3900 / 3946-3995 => 1.24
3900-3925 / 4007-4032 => 1.58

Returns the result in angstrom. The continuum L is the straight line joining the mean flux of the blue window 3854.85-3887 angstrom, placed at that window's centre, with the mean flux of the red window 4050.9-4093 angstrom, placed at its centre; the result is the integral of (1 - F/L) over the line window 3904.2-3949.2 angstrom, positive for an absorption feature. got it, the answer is 7.16 angstrom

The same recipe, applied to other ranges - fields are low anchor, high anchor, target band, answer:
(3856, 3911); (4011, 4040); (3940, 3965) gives 5.2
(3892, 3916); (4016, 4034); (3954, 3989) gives 9.7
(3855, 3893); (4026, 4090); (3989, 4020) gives -4.6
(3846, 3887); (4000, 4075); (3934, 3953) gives 5.1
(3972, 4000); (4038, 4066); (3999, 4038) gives -4.9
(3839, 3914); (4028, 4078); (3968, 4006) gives 1.1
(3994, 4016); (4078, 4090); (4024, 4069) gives 1.8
